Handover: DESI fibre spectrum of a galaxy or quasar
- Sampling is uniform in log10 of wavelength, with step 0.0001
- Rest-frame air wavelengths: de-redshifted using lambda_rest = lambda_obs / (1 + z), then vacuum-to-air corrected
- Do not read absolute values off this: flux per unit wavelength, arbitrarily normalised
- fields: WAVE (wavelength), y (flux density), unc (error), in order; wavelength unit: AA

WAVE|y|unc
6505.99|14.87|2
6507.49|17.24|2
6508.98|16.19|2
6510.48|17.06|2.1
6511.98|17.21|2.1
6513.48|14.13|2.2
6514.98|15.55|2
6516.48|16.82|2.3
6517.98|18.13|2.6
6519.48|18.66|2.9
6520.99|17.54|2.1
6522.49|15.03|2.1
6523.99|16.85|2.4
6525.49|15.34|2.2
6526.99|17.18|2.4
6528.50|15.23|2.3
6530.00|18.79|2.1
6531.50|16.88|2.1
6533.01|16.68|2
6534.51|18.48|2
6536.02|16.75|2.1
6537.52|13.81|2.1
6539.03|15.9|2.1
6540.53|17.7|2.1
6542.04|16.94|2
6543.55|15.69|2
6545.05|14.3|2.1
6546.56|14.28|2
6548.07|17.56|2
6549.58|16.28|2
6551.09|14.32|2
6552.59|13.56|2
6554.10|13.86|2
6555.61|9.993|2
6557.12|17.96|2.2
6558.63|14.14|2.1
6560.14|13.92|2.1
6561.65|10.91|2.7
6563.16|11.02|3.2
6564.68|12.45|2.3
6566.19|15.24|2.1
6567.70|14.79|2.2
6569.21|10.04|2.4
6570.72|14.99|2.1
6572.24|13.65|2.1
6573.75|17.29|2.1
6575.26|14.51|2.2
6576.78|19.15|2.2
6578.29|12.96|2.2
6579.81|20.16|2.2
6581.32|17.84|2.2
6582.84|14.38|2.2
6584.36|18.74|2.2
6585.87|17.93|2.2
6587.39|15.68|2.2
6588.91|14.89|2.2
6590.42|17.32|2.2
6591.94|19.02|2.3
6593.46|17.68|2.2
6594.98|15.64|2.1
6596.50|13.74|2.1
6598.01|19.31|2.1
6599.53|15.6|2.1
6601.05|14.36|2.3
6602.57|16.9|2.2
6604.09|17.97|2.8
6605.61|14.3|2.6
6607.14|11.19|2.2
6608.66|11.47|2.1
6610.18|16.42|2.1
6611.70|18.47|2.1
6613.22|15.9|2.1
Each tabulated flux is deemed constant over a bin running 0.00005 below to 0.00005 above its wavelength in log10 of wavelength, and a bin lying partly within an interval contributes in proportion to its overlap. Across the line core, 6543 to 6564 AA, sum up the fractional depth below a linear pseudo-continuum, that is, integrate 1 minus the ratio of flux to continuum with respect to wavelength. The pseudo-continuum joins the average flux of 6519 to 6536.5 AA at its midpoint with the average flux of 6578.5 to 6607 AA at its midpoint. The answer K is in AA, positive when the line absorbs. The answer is 3.3 AA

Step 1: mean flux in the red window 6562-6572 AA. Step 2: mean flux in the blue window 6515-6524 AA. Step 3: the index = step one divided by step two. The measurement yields 0.76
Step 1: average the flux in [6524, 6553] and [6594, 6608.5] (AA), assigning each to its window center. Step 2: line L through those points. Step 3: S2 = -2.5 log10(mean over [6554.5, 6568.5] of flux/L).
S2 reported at 0.18 mag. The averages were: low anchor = 16.1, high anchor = 15.3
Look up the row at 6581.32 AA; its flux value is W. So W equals 17.84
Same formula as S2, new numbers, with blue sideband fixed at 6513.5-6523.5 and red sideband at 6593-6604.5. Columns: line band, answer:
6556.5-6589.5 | 0.09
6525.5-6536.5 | -0.02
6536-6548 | 0.06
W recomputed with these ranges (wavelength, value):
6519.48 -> 18.66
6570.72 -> 14.99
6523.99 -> 16.85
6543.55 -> 15.69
